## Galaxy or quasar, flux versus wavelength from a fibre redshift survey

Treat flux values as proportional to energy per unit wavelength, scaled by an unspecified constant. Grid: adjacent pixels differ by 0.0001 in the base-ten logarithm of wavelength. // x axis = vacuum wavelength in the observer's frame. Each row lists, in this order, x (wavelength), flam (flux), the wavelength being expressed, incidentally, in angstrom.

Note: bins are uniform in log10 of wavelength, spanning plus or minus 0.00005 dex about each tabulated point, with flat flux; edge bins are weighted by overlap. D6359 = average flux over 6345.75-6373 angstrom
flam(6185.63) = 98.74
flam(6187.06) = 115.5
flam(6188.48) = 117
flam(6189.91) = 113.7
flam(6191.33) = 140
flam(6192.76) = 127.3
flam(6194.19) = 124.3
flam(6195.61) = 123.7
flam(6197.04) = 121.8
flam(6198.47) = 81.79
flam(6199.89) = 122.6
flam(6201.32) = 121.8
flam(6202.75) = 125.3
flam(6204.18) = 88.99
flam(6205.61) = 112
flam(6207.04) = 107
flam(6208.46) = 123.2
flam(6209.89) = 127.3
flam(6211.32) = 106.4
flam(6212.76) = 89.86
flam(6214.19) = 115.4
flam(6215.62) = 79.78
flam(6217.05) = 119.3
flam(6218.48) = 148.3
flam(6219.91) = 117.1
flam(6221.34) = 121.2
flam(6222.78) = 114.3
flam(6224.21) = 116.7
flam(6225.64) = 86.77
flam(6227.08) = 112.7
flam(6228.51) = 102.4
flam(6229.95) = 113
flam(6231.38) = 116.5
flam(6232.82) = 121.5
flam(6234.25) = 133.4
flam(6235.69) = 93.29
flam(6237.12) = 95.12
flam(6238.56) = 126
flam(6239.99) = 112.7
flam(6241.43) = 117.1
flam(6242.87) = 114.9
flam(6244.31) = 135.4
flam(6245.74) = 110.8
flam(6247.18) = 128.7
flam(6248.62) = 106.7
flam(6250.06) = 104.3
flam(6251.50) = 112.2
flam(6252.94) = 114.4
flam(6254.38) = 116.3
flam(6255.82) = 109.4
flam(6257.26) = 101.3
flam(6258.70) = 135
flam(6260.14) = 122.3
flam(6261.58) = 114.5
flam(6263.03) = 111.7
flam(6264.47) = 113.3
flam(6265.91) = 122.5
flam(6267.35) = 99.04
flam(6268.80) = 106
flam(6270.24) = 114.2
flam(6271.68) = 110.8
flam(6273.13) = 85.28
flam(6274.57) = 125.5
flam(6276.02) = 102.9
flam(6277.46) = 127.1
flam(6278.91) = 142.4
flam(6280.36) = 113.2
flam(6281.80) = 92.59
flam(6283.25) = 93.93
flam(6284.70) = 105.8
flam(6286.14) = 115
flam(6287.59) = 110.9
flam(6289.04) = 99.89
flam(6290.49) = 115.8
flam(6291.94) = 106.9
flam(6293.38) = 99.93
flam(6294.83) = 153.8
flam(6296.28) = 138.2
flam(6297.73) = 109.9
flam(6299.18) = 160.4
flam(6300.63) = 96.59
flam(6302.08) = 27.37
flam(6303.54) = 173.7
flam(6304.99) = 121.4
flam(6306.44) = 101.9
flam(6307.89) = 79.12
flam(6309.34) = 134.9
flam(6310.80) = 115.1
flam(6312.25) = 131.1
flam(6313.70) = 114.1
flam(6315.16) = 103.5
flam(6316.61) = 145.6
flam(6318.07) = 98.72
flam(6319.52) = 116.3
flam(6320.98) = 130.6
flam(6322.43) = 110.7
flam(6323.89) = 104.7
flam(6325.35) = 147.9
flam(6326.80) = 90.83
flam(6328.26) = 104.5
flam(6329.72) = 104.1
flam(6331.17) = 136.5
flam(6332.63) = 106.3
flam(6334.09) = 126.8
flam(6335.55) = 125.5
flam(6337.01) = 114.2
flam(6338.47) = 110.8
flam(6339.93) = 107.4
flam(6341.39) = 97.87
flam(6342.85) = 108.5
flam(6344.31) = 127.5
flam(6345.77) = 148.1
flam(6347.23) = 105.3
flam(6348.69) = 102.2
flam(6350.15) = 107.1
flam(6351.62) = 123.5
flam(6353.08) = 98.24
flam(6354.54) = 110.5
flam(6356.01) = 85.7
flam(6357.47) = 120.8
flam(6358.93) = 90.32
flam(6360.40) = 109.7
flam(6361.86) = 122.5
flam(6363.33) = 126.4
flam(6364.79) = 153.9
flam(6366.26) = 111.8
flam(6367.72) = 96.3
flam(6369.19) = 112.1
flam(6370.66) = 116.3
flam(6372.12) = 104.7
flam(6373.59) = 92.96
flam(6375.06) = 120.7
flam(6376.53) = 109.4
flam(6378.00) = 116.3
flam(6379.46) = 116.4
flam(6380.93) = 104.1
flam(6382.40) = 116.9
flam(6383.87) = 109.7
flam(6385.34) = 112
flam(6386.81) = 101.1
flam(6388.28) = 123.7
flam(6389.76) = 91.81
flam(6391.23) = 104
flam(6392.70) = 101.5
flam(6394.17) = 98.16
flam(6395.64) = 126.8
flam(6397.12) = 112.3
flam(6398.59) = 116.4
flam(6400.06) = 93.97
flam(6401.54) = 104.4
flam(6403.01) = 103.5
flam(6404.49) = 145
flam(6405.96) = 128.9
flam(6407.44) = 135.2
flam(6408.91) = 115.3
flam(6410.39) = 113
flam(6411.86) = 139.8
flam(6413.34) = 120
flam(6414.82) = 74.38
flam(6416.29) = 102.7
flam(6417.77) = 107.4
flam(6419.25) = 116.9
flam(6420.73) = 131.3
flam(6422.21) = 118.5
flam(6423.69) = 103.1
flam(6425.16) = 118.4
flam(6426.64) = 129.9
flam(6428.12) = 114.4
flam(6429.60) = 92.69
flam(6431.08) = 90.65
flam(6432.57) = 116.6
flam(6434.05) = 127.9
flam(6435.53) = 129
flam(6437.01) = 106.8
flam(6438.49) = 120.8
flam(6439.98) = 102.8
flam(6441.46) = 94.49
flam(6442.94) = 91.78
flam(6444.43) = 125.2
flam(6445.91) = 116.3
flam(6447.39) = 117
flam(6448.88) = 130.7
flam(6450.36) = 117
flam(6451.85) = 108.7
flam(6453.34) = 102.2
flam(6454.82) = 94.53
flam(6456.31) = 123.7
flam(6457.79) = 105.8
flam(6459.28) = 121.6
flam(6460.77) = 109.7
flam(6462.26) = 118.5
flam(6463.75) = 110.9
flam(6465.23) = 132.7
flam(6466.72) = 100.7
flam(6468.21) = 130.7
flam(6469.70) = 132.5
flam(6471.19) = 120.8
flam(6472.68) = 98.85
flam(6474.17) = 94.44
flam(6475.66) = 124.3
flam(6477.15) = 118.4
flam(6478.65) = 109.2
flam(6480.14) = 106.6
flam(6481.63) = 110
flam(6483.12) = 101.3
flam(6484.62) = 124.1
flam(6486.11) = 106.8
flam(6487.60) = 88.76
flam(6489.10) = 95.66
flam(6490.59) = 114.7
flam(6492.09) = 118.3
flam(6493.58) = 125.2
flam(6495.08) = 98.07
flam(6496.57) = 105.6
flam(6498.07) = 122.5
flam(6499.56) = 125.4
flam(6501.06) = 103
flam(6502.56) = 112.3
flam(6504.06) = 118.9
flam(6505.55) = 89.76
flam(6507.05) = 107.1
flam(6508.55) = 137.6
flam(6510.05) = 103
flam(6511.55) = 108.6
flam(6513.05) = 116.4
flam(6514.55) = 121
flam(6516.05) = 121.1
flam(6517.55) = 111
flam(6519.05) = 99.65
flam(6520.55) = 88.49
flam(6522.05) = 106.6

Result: 112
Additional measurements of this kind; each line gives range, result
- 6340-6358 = 111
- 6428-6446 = 110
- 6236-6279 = 114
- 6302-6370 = 114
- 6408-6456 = 112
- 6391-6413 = 116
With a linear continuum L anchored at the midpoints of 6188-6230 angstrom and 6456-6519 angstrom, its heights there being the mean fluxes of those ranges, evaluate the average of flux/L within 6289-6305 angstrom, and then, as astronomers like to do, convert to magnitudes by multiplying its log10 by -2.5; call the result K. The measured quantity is -0.04 mag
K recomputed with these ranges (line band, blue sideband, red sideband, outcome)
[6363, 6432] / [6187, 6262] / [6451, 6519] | 0.00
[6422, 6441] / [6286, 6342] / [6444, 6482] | 0.02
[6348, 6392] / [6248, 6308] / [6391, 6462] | 0.02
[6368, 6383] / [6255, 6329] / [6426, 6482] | 0.03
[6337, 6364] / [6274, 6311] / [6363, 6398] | 0.01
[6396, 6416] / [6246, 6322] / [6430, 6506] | -0.03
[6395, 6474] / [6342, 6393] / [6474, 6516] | -0.03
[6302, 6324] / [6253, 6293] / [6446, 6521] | -0.04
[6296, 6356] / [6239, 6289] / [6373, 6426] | -0.02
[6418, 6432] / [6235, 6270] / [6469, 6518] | 0.00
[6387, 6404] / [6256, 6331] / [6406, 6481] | 0.06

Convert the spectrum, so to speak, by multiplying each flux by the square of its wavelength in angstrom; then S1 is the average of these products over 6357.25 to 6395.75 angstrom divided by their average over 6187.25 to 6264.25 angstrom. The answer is 1.0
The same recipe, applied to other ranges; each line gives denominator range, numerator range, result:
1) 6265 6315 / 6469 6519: 1.05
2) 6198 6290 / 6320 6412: 1.05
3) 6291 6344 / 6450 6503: 1.02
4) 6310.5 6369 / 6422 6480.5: 1.02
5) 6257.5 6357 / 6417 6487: 1.04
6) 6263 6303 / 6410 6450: 1.07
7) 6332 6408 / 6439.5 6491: 1.02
